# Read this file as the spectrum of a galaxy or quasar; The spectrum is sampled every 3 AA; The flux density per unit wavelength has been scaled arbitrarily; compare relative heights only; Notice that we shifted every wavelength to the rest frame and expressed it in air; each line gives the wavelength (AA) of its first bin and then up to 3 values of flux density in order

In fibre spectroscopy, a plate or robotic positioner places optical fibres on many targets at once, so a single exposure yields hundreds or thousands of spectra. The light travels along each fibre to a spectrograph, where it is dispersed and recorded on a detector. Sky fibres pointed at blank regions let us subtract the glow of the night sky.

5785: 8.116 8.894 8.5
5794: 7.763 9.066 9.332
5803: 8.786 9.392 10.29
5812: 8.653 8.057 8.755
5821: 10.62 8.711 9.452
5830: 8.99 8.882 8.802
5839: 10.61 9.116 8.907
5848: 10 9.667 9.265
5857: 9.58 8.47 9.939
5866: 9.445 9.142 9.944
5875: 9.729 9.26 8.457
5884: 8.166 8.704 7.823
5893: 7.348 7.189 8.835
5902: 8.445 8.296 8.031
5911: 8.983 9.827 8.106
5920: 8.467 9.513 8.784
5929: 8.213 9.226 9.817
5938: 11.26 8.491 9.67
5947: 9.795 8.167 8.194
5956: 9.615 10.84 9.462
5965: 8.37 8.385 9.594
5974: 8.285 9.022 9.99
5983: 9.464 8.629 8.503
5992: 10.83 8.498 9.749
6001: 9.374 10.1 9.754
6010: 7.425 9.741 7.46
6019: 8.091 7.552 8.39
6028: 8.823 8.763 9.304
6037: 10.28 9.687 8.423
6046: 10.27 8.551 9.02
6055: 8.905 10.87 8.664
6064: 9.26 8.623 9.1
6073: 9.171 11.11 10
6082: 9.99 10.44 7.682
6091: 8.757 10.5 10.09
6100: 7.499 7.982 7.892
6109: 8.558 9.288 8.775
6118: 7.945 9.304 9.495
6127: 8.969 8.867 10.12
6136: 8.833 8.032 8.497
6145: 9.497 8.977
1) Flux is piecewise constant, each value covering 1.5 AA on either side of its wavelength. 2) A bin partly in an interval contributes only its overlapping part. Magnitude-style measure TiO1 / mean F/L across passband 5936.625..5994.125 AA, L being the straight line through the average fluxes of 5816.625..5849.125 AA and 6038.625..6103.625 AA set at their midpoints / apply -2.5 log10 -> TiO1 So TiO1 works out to 0.01 mag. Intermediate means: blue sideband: 9.34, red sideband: 9.32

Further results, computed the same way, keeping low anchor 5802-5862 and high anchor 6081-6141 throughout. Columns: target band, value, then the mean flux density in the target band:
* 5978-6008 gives -0.047 mag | 9.48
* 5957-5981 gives -0.016 mag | 9.24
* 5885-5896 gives 0.170 mag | 7.86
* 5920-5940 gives -0.026 mag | 9.37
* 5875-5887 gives 0.052 mag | 8.77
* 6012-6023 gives 0.110 mag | 8.17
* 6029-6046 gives -0.040 mag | 9.36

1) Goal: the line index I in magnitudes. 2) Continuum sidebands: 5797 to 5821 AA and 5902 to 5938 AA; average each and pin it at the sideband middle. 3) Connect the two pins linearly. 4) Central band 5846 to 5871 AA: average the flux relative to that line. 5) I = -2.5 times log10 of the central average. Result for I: -0.05 mag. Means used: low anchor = 9.14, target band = 9.44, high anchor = 8.93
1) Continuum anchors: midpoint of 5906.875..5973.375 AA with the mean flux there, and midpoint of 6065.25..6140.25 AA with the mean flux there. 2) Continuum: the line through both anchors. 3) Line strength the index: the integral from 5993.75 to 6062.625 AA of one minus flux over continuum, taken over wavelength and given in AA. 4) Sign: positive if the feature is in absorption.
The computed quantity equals 0.5 AA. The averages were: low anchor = 9.12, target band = 9.03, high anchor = 9.08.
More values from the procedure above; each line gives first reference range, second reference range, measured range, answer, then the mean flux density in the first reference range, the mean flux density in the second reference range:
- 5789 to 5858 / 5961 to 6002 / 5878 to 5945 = 3.2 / 9.18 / 9.15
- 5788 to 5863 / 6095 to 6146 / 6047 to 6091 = -2.5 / 9.16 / 8.81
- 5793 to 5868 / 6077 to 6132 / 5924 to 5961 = -0.8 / 9.23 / 9.03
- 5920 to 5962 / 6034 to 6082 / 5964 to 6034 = 3.6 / 9.32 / 9.47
